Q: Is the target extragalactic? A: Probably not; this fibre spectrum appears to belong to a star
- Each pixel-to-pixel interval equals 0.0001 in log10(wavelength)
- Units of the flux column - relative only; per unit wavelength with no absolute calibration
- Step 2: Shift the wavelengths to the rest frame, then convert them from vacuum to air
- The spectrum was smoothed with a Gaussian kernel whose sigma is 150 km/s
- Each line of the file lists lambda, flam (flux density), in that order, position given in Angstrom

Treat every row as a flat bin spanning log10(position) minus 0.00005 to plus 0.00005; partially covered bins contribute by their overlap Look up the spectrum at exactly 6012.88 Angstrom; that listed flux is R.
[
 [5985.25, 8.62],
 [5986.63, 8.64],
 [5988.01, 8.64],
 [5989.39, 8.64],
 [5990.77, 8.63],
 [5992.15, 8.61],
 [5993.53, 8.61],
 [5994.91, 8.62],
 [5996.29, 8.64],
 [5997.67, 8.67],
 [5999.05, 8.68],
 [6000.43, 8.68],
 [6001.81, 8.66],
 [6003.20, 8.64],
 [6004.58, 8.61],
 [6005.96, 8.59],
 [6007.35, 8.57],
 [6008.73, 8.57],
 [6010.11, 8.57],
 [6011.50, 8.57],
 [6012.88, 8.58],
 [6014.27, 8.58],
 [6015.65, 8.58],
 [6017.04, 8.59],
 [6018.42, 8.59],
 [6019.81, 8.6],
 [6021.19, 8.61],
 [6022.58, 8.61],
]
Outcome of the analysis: 8.58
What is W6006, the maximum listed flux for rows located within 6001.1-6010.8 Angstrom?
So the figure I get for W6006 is 8.66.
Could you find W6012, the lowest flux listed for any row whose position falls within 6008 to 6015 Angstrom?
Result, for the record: 8.57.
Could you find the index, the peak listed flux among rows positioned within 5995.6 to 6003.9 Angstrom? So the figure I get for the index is 8.68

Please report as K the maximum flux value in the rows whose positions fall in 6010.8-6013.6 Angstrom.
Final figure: 8.58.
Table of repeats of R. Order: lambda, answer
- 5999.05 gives 8.68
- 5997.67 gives 8.67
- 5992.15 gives 8.61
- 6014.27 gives 8.58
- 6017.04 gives 8.59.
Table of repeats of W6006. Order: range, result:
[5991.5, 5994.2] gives 8.61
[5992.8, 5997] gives 8.64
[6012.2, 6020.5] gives 8.6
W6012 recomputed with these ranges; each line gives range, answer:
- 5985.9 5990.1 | 8.64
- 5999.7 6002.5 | 8.66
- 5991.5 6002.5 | 8.61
